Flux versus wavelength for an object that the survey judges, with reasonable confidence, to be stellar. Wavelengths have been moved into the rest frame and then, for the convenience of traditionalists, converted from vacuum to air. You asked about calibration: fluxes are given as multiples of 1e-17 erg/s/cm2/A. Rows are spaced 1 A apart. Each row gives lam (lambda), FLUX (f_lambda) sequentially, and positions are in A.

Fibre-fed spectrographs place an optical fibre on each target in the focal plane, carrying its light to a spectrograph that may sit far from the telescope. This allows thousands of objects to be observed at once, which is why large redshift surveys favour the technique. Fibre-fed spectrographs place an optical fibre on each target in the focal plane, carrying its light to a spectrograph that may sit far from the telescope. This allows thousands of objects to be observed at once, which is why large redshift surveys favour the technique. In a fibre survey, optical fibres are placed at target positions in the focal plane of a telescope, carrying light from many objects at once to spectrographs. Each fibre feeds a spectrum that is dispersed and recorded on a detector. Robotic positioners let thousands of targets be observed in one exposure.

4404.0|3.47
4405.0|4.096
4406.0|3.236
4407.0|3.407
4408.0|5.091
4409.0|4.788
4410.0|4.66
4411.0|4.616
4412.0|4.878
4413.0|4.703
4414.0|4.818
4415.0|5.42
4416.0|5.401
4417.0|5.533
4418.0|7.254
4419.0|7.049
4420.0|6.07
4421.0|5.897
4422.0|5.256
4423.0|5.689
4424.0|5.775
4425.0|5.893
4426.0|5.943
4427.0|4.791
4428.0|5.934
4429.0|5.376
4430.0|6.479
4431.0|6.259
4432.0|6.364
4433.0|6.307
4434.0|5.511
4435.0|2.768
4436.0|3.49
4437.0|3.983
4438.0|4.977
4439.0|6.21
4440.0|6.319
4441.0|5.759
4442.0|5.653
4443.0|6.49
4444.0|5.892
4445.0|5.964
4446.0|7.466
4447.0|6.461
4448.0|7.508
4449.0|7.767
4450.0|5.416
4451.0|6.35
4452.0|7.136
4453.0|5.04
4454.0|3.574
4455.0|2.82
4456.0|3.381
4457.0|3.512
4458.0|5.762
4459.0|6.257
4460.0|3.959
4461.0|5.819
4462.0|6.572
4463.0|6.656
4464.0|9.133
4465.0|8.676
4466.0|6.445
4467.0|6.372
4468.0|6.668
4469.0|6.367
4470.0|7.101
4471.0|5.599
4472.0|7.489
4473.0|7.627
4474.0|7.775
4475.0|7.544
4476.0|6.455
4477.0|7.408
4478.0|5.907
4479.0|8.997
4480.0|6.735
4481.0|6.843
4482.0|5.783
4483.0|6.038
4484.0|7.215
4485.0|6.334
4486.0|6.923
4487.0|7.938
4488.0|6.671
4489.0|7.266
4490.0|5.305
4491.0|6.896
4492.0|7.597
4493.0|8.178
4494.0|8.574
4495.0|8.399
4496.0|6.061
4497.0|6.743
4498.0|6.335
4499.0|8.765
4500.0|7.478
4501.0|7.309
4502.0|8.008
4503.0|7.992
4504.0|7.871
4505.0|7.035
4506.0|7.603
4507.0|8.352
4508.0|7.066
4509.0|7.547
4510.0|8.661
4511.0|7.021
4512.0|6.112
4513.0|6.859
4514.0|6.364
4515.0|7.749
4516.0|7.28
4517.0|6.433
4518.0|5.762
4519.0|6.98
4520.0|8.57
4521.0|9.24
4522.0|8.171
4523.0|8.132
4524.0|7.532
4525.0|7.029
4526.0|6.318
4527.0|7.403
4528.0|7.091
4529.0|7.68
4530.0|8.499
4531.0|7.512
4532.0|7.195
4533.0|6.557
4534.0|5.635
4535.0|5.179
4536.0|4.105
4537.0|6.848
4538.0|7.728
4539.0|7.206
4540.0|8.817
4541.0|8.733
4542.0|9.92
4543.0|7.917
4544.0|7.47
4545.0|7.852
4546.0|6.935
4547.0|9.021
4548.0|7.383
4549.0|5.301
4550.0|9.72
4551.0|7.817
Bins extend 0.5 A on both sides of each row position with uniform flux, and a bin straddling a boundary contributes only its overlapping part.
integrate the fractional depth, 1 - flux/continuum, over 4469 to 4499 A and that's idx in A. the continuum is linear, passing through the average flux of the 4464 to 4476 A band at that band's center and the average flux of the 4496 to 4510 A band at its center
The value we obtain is 1.0 A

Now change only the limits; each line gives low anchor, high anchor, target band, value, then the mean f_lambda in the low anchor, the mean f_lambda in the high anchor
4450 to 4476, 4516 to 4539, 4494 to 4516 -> -2.2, 6.14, 7.08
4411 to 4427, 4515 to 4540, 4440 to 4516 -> -3.4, 5.64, 7.13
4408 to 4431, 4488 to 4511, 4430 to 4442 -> 1.2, 5.56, 7.47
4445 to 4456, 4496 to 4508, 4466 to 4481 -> -0.9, 5.84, 7.5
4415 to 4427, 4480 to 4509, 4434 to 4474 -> 3.6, 5.91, 7.23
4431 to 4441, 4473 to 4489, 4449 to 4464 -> 1.6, 5.19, 7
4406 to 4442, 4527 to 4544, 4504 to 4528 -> -1.4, 5.36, 7.3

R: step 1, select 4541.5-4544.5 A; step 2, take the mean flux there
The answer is 8.44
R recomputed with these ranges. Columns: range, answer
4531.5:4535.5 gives 6.14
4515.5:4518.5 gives 6.49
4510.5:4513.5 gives 6.66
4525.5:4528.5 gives 6.94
